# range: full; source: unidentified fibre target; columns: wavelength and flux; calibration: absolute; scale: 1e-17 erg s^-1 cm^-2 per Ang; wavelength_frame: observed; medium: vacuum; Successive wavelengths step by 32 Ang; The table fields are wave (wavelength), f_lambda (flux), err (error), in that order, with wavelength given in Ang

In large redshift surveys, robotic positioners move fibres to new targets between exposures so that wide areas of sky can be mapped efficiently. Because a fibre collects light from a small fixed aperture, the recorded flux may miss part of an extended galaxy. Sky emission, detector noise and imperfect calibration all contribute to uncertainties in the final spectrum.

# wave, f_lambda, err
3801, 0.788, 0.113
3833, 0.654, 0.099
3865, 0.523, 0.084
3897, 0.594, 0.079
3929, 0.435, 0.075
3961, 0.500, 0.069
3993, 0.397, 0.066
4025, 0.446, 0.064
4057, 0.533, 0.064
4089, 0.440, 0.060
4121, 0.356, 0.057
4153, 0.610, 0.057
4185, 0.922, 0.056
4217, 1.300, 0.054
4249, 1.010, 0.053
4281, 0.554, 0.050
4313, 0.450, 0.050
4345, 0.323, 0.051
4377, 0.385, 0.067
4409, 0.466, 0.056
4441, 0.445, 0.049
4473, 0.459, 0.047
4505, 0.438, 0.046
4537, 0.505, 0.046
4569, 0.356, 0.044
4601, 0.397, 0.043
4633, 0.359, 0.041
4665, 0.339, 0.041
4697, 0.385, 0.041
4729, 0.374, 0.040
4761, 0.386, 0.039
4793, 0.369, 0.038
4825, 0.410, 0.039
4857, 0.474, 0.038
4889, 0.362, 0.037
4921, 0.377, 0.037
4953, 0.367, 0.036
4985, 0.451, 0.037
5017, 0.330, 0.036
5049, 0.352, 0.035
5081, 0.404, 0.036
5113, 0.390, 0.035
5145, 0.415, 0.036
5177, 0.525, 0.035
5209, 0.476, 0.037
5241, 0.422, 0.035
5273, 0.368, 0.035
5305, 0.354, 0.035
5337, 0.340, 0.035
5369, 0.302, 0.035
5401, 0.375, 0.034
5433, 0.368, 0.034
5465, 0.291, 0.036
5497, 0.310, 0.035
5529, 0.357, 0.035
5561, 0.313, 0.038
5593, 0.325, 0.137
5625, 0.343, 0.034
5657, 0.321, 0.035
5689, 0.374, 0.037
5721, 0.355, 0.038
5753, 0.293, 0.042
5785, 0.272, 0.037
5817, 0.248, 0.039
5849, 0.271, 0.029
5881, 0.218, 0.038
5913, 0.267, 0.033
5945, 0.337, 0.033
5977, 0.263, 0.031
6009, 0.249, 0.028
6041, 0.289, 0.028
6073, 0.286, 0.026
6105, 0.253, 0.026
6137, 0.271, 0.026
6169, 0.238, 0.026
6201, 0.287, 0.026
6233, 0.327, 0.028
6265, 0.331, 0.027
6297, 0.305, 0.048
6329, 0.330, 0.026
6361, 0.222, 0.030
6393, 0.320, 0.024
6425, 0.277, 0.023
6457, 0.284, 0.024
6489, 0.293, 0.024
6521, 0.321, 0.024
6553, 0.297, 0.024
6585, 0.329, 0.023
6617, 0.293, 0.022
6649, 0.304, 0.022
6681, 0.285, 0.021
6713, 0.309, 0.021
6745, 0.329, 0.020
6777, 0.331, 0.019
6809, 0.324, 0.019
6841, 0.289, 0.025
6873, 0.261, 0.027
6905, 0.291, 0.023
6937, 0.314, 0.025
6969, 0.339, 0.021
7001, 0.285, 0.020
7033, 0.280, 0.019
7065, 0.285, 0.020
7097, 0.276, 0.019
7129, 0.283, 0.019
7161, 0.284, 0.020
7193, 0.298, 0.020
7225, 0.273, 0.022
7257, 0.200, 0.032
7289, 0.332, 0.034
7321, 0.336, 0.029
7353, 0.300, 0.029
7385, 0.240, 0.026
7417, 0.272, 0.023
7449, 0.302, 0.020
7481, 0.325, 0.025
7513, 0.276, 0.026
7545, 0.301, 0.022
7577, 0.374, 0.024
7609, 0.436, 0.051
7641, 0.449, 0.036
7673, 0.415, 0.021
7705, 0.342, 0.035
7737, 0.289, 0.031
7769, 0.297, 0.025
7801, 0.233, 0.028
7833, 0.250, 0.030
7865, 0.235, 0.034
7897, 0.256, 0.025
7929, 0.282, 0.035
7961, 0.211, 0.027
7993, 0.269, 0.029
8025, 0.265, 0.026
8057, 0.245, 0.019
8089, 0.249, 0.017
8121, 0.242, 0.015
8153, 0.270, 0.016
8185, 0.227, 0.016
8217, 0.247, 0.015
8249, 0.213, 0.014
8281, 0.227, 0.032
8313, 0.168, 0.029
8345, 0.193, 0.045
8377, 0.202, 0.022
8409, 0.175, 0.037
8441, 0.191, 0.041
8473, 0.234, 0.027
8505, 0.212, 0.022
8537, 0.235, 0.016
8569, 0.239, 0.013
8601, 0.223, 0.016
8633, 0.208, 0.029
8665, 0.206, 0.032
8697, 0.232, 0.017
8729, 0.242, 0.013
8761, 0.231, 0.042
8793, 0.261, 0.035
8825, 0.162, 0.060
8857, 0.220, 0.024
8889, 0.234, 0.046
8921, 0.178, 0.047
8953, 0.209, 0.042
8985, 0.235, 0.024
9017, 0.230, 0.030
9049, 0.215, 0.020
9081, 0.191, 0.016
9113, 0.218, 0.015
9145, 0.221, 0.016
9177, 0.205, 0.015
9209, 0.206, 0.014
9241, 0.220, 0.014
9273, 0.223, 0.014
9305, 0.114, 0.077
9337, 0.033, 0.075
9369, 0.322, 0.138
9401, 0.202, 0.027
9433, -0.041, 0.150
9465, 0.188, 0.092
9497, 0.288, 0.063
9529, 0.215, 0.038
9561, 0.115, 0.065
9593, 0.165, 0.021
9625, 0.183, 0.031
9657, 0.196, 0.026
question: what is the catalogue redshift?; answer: 1.73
